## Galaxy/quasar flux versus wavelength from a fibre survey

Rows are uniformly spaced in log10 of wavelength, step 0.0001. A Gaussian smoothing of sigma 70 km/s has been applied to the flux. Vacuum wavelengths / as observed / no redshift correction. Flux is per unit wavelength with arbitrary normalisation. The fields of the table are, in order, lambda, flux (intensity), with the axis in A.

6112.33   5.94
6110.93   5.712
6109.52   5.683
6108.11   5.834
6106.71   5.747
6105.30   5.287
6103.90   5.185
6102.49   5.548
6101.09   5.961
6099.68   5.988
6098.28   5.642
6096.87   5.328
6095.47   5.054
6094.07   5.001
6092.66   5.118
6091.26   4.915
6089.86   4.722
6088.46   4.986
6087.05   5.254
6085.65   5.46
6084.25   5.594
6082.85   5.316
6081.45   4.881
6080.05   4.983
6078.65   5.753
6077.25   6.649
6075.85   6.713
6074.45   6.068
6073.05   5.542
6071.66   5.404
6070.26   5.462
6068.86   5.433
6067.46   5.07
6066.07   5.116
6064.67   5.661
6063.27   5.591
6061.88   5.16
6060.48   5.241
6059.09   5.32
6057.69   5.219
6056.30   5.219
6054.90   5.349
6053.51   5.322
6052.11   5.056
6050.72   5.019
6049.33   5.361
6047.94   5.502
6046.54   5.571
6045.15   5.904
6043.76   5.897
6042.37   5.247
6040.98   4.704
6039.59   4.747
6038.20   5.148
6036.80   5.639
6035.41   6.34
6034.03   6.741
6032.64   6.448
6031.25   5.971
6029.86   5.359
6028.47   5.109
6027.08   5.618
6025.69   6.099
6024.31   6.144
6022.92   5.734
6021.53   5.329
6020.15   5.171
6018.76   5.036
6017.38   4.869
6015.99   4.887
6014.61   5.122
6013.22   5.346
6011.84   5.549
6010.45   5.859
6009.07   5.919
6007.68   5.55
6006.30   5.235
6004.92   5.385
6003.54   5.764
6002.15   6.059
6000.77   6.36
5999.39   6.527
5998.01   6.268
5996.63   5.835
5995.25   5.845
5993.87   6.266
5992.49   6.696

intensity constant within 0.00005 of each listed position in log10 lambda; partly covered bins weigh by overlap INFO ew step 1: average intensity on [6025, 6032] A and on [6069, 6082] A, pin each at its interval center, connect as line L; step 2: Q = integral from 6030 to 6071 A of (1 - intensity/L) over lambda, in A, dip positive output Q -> 1.5 A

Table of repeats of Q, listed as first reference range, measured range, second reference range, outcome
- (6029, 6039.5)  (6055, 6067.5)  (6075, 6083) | 1.06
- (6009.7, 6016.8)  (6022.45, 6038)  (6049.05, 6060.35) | -1.78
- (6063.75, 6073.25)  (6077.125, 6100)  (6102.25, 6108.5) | 0.67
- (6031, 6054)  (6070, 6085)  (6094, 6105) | -0.43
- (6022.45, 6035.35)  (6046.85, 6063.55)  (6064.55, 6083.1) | 1.31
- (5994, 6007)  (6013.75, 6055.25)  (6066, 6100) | 1.74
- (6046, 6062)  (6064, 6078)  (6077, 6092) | -1.15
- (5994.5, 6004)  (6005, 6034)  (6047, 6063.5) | 1.27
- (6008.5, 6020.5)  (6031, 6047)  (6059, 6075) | -0.99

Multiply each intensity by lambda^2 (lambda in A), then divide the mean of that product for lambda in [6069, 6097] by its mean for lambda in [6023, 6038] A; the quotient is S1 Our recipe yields 0.93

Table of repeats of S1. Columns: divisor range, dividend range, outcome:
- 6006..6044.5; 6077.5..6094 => 0.96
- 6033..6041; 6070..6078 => 1.07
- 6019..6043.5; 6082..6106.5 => 0.97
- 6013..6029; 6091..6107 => 1.03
